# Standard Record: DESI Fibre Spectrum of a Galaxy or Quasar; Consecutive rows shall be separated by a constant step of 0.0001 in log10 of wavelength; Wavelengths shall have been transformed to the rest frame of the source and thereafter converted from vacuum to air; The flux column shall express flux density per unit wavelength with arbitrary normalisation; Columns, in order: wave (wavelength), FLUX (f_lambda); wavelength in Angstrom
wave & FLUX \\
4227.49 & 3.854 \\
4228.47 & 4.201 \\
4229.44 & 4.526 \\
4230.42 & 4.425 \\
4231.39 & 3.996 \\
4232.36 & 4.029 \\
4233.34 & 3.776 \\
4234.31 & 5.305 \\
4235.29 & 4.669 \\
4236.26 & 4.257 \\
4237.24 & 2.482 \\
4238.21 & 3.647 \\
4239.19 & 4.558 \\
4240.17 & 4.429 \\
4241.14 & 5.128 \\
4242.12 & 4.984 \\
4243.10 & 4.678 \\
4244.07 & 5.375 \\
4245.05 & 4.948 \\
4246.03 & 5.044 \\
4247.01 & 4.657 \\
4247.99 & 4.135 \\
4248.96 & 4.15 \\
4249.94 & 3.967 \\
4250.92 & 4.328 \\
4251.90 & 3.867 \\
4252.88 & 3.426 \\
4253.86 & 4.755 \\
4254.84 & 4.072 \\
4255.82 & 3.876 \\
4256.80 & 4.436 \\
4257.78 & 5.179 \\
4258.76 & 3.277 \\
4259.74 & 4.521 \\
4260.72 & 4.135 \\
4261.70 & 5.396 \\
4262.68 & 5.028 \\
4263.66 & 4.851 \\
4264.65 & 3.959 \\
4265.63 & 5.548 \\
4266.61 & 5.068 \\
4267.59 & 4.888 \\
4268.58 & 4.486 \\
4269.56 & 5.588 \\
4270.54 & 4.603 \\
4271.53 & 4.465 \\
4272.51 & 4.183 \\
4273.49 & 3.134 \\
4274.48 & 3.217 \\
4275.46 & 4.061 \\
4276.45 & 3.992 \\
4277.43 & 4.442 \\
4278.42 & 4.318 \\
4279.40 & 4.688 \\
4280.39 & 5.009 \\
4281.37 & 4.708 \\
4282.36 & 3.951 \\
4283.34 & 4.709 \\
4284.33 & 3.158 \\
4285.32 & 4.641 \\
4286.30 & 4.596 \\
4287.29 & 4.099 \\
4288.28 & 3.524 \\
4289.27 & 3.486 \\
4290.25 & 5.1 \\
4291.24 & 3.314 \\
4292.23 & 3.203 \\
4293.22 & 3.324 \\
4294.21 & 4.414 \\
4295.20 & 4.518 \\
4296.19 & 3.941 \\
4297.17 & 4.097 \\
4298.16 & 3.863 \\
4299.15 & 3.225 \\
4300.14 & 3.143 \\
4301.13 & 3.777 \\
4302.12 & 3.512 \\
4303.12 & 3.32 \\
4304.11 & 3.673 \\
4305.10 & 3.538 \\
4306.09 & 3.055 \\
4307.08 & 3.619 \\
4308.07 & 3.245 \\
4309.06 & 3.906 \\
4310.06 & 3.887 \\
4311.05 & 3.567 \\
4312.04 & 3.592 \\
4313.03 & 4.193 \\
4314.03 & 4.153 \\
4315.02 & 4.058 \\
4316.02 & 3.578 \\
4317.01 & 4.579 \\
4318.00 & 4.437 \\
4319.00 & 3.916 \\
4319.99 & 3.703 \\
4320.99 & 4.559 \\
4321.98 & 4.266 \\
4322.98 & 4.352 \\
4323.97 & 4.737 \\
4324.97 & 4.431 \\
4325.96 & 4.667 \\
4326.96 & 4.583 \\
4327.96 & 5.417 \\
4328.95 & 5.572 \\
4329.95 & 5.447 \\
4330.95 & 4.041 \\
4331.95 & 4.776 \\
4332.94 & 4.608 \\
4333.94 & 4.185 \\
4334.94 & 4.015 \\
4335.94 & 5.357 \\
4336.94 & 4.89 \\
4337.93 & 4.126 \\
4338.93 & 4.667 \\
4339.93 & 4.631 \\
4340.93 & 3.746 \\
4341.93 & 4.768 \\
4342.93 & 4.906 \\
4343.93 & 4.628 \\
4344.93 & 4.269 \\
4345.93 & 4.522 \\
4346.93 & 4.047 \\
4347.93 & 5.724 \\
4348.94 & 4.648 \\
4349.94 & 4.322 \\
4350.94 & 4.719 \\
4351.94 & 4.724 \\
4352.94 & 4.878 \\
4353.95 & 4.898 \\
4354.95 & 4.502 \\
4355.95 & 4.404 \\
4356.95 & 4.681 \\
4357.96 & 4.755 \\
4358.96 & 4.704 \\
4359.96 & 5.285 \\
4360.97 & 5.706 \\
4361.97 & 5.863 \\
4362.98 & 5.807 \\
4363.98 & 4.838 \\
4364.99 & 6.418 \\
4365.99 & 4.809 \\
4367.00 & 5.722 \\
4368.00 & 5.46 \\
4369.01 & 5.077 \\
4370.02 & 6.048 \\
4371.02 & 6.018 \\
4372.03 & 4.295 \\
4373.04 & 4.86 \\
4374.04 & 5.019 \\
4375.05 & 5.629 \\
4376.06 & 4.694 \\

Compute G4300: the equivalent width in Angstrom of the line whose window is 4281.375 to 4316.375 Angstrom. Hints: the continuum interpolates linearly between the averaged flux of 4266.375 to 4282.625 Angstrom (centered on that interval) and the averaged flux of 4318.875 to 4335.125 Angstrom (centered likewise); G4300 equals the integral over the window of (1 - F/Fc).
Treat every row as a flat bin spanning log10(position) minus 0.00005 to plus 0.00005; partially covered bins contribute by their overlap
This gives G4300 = 5.2 Angstrom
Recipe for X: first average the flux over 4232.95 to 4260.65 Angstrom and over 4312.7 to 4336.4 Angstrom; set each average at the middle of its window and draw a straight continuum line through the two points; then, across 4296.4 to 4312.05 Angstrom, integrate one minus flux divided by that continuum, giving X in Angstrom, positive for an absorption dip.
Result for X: 3.1 Angstrom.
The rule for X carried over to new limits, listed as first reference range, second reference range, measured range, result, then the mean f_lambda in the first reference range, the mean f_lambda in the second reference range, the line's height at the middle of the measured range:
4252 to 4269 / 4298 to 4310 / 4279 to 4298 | -1.3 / 4.51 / 3.49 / 3.85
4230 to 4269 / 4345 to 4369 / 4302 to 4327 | 4.3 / 4.44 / 5.01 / 4.78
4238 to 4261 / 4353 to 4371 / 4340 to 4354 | 1.4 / 4.41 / 5.25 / 5.13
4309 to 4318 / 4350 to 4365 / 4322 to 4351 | -0.9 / 3.97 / 5.01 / 4.52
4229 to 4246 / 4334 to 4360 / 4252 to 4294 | 1.9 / 4.44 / 4.63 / 4.5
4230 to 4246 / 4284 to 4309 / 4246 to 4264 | -0.5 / 4.44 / 3.74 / 4.24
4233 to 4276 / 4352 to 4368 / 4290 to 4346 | 8.1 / 4.42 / 5.15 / 4.86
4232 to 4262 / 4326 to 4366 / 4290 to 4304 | 2.6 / 4.37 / 4.82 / 4.6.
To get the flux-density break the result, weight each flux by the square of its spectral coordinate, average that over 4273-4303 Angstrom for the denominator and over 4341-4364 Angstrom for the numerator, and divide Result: 1.26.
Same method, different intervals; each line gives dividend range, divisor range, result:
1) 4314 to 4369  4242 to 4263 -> 1.11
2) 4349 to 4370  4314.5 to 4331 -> 1.15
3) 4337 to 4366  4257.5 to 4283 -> 1.12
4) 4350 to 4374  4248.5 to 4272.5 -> 1.20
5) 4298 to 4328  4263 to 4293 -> 0.93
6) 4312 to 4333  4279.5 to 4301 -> 1.13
